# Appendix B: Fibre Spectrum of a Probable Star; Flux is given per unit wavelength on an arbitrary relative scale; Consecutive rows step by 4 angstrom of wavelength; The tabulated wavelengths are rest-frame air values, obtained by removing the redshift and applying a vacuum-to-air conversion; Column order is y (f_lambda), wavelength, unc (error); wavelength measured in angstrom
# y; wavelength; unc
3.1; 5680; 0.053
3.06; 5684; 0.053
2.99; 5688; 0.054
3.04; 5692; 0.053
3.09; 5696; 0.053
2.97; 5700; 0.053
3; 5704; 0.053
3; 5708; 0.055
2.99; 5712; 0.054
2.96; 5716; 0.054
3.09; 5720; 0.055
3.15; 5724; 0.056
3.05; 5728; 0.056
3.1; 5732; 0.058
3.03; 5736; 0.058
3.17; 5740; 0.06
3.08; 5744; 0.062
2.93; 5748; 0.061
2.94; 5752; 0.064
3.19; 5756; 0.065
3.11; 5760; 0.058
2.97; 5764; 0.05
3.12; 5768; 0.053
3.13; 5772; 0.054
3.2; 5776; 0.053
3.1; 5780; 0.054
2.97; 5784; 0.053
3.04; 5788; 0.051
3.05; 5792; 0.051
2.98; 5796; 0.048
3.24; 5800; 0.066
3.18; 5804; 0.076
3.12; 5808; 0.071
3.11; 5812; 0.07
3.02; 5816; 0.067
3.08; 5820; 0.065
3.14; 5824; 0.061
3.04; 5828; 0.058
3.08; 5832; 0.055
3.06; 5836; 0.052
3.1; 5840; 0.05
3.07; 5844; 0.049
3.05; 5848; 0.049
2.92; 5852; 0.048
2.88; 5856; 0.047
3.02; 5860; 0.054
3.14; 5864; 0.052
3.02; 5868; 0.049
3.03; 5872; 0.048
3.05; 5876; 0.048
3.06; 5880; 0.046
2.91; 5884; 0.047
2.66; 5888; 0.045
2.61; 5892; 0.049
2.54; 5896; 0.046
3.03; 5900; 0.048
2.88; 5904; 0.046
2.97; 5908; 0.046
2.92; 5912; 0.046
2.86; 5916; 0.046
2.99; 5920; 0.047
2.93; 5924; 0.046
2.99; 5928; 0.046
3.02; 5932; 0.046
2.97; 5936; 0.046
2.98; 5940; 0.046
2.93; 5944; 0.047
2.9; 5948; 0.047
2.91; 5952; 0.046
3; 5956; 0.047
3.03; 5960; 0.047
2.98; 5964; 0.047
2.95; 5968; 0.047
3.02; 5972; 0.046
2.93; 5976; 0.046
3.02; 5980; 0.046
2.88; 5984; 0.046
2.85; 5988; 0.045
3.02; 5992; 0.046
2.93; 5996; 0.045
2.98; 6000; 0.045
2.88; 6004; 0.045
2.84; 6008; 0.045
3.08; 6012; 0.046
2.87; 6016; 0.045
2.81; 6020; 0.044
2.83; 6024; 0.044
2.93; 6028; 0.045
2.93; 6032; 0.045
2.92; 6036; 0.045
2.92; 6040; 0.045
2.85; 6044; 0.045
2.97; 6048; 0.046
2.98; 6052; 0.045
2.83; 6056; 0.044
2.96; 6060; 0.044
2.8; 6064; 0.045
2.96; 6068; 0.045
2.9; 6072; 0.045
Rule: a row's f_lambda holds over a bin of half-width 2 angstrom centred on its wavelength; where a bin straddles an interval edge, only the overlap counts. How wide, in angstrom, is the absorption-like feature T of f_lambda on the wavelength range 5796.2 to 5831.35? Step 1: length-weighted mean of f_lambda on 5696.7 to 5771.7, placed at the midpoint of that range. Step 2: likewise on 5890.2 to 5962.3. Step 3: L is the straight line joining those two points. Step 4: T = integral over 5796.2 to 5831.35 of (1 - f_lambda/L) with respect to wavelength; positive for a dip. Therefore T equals -1.3 angstrom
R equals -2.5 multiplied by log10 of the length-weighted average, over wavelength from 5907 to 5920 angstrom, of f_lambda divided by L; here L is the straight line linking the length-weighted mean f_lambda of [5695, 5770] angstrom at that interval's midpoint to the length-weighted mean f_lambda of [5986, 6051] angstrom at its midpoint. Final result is 0.015 mag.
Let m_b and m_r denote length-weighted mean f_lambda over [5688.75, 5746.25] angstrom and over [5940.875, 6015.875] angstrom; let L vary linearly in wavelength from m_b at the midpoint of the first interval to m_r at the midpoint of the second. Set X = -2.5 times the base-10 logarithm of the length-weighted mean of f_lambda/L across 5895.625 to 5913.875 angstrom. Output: 0.03 mag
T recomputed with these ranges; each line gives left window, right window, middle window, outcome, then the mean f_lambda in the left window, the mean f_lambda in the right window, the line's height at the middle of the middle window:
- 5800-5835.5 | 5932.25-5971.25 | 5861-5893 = 1.0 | 3.1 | 2.97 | 3.04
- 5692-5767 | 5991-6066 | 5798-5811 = -0.7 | 3.05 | 2.91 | 3.01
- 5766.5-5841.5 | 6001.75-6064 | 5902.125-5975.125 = 0.6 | 3.09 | 2.9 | 2.98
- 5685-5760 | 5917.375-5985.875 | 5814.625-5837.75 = -0.5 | 3.04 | 2.97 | 3.01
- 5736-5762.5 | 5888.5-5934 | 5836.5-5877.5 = -1.2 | 3.07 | 2.88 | 2.94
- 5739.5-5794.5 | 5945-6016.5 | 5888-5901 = 1.3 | 3.07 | 2.95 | 3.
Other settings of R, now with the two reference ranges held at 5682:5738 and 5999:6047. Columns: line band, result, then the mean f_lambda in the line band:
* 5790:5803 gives -0.03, 3.1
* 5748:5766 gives -0.01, 3.04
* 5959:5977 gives -0.02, 2.98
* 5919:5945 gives -0.01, 2.97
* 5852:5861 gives 0.01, 2.94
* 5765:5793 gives -0.03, 3.08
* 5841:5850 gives -0.03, 3.06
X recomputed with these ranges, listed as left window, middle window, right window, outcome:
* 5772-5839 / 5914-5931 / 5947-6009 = 0.02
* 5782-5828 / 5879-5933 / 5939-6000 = 0.05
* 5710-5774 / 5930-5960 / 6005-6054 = 0.00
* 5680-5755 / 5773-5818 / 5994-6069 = -0.03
